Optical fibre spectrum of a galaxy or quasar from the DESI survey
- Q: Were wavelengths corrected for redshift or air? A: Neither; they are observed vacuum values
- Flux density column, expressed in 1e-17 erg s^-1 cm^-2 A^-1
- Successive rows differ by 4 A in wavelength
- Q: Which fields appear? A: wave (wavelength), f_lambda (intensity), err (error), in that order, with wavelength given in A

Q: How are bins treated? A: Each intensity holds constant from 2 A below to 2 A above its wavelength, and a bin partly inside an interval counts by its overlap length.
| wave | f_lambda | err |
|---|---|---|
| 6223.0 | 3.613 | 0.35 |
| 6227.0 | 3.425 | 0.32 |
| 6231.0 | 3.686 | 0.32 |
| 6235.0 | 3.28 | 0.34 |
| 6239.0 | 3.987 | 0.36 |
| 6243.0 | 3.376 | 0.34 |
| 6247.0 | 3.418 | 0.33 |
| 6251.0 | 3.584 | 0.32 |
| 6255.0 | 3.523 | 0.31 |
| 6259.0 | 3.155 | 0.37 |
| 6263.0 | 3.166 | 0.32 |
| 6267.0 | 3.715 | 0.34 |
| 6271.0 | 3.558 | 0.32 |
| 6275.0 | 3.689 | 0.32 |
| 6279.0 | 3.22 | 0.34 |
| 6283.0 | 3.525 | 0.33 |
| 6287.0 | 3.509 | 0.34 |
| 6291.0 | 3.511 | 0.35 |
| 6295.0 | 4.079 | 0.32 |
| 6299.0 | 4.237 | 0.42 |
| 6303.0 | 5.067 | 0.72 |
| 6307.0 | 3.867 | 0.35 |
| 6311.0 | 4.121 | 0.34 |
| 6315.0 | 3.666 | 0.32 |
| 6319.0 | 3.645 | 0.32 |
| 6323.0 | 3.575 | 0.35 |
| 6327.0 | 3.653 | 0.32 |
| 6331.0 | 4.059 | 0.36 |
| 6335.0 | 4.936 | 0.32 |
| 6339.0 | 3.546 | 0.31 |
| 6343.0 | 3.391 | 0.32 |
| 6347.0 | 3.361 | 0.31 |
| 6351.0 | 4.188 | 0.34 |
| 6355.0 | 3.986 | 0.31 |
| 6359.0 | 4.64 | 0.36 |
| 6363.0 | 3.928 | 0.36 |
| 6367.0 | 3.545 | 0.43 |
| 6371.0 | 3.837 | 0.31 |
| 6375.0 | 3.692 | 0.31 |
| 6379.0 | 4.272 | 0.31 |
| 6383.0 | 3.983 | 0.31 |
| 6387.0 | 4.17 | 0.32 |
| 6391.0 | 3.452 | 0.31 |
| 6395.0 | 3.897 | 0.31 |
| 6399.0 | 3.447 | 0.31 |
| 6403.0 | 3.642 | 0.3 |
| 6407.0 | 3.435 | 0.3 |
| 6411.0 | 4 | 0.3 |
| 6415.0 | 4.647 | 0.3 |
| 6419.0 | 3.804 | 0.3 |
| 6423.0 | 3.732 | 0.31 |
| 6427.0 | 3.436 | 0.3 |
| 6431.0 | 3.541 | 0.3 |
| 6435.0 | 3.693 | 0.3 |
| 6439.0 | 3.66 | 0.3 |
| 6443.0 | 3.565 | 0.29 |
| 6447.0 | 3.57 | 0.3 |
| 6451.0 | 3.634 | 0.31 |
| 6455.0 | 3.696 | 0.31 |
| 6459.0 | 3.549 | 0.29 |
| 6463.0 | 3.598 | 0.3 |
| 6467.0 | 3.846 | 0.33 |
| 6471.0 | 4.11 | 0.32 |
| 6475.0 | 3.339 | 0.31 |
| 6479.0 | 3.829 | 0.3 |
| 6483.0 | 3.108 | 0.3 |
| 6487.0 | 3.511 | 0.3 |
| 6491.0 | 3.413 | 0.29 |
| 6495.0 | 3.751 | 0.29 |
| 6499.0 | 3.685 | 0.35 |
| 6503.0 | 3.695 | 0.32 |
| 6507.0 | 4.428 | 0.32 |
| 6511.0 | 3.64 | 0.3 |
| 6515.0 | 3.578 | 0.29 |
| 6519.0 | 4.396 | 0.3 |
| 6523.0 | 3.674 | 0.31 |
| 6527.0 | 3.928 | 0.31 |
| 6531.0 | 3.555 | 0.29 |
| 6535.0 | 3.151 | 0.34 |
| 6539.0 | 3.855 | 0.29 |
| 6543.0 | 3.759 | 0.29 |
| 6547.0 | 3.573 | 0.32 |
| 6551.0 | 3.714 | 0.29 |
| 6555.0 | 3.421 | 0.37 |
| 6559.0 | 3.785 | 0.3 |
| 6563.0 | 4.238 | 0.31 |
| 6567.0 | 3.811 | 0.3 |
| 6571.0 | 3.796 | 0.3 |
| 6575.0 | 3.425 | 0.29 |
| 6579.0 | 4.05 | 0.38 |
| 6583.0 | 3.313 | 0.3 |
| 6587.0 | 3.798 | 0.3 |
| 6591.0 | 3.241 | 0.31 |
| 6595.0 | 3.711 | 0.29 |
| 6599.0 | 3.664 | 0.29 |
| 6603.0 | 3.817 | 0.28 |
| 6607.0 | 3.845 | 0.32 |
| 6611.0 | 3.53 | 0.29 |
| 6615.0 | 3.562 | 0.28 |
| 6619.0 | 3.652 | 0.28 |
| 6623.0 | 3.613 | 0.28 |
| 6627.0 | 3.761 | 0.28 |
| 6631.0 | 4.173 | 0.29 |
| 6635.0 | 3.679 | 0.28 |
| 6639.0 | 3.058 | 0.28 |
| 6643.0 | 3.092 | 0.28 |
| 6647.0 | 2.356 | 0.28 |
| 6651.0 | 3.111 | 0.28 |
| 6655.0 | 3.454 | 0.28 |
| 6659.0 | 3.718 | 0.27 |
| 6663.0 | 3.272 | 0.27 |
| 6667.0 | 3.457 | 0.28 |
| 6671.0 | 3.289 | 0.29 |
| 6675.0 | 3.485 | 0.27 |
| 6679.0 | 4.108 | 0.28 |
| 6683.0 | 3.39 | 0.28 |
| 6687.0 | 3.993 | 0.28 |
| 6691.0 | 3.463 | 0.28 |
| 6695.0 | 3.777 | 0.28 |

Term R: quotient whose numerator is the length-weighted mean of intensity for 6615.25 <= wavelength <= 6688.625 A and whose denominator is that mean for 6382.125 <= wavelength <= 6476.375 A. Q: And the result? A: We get 0.93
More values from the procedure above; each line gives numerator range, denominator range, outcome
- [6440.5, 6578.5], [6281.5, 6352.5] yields 0.95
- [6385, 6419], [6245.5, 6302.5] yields 1.06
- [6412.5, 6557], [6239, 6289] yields 1.06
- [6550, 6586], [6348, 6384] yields 0.93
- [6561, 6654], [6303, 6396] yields 0.91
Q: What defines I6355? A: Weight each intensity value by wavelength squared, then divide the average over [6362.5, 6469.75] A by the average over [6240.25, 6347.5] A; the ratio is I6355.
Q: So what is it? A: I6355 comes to 1.05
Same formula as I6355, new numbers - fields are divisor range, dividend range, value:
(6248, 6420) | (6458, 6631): 1.04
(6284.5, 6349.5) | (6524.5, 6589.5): 1.02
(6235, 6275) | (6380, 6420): 1.16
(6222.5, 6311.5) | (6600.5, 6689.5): 1.08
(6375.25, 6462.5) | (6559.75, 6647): 1.02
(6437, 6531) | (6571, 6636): 1.03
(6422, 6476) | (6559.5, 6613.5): 1.06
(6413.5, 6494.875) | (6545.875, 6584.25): 1.05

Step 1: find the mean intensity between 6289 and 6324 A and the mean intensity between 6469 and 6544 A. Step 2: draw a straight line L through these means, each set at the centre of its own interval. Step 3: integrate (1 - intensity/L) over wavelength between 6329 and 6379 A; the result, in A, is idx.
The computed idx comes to -0.26 A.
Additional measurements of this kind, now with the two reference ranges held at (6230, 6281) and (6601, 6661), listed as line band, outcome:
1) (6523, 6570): -2.91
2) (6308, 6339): -3.87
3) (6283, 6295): -0.42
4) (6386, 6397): -1.01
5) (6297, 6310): -3.29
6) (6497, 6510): -1.57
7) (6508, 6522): -1.62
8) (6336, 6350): -0.43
